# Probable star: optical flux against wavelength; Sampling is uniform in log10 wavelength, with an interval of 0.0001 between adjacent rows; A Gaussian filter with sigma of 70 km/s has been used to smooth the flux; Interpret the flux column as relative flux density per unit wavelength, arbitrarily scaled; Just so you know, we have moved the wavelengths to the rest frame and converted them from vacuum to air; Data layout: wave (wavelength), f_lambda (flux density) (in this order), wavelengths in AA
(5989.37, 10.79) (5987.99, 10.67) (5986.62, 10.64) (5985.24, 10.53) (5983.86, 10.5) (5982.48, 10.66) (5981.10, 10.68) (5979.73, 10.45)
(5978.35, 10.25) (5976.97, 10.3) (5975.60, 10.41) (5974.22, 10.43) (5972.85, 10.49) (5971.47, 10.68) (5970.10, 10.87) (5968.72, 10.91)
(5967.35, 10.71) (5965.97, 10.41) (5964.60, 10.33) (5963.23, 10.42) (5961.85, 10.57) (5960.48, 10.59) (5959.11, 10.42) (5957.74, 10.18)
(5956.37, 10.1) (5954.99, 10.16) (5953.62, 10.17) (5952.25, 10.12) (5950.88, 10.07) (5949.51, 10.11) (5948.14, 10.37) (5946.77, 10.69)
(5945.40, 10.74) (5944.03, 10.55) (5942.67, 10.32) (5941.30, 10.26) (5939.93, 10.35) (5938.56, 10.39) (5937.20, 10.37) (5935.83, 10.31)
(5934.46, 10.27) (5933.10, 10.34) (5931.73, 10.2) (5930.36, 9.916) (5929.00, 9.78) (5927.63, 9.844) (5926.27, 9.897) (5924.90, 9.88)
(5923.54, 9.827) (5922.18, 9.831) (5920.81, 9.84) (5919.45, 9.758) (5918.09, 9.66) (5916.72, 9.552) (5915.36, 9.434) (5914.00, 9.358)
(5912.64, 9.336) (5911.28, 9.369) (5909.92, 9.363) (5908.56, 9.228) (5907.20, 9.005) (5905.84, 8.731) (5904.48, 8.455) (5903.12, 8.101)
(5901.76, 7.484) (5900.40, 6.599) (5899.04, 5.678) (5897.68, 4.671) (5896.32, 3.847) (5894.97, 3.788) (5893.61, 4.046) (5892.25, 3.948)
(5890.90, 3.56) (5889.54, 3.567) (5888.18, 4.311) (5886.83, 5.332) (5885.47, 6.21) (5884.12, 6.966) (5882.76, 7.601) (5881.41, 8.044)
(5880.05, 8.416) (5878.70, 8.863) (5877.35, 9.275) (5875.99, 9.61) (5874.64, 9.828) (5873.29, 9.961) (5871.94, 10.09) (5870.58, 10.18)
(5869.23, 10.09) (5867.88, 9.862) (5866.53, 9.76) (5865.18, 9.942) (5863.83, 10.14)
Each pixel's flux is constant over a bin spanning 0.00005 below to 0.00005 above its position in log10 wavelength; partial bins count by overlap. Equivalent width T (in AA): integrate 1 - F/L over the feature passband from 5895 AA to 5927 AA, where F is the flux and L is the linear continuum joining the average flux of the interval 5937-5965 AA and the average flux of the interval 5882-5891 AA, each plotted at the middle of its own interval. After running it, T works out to -4.6 AA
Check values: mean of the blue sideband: 5.5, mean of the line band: 8.47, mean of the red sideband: 10.3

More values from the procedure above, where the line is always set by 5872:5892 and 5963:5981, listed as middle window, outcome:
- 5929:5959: -2.45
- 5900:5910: -0.31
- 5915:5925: -1.25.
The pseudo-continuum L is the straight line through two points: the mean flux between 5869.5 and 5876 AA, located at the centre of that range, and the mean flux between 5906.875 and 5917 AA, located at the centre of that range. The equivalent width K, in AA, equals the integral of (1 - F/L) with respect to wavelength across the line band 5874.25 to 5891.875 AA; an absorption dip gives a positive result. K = 5.2 AA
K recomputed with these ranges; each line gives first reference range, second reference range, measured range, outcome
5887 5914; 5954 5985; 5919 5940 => -4.78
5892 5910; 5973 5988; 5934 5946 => -2.65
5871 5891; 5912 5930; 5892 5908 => 4.39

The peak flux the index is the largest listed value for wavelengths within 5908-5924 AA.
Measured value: 9.84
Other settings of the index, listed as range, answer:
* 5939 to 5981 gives 10.91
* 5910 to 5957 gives 10.74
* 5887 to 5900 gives 5.678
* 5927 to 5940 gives 10.39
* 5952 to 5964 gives 10.59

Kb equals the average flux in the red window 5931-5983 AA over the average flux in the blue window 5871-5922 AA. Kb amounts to 1.37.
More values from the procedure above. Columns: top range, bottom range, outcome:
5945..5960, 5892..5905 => 1.81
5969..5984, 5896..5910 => 1.43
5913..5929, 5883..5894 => 1.99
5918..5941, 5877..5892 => 1.56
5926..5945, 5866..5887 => 1.16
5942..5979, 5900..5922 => 1.16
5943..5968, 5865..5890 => 1.25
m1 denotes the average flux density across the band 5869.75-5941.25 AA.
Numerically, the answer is 8.34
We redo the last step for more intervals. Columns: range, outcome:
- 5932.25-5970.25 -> 10.4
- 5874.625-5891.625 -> 6.93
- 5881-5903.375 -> 5.43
